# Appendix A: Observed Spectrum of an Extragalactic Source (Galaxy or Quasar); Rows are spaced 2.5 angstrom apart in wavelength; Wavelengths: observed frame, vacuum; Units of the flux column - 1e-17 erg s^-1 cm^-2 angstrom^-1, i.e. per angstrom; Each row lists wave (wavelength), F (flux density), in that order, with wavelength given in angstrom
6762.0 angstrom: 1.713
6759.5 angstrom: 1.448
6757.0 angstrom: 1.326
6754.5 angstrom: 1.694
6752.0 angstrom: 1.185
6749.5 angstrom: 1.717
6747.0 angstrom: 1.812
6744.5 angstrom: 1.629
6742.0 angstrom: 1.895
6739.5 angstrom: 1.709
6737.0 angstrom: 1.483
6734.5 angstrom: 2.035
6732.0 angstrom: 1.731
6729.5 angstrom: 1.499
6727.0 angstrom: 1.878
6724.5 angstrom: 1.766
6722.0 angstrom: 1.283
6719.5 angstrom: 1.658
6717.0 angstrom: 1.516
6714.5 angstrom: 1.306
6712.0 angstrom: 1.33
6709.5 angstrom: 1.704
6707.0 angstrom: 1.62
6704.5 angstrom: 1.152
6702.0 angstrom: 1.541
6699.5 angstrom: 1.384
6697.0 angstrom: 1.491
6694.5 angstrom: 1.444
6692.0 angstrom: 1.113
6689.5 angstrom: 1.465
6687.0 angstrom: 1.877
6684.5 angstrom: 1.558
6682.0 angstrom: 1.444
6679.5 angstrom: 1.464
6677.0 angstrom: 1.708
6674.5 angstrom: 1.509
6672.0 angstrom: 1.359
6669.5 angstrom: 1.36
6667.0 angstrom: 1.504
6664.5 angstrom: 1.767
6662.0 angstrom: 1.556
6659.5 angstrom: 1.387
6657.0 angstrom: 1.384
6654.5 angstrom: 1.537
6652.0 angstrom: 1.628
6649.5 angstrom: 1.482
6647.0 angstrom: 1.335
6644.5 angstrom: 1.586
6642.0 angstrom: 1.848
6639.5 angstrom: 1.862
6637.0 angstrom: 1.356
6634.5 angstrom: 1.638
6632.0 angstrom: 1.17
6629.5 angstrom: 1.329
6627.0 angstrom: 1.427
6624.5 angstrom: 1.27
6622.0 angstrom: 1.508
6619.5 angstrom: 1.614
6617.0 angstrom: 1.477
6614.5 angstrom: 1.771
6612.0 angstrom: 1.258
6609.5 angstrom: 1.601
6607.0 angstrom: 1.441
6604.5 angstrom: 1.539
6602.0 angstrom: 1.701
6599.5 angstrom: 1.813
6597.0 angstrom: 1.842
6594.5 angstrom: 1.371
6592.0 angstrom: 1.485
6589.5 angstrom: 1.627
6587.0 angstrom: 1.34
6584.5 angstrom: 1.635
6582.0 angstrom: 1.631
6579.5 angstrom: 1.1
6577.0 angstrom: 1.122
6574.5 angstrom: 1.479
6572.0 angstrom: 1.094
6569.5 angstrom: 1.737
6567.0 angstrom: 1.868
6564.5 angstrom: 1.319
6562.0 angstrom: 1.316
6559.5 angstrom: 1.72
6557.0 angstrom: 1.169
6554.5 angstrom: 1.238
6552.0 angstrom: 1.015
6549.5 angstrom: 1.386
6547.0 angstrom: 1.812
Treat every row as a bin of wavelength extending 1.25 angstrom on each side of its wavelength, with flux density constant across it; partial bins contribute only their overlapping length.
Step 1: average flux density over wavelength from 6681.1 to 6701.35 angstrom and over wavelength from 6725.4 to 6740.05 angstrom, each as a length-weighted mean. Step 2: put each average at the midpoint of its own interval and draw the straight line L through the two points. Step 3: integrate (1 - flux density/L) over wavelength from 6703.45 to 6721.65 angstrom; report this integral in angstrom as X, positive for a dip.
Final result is 1.6 angstrom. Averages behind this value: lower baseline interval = 1.47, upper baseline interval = 1.72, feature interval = 1.46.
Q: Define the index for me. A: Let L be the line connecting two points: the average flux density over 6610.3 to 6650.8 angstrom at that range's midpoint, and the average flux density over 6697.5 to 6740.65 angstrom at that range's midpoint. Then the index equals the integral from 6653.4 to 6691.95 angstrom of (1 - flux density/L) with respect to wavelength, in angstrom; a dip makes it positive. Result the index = 0.4 angstrom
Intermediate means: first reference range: 1.5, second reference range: 1.56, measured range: 1.51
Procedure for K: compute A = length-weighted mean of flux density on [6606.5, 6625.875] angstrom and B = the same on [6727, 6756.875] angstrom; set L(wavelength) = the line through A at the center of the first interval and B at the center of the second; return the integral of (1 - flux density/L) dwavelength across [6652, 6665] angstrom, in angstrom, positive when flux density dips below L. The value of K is 0.3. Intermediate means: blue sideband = 1.49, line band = 1.52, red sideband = 1.67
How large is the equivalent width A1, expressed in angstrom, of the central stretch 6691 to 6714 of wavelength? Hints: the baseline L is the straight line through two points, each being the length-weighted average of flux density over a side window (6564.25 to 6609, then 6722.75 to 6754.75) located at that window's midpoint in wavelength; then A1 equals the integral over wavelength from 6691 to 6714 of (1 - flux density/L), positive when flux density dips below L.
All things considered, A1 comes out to 3.2 angstrom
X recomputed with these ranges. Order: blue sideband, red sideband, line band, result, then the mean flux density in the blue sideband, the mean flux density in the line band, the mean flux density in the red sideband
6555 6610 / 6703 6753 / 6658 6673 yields 0.6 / 1.49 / 1.49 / 1.6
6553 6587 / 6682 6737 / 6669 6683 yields 0.2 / 1.41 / 1.48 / 1.54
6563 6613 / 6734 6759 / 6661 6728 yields 3.4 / 1.5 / 1.51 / 1.63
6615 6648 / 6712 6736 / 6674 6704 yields 1.5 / 1.5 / 1.49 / 1.61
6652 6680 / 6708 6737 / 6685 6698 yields 0.6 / 1.51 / 1.48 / 1.6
